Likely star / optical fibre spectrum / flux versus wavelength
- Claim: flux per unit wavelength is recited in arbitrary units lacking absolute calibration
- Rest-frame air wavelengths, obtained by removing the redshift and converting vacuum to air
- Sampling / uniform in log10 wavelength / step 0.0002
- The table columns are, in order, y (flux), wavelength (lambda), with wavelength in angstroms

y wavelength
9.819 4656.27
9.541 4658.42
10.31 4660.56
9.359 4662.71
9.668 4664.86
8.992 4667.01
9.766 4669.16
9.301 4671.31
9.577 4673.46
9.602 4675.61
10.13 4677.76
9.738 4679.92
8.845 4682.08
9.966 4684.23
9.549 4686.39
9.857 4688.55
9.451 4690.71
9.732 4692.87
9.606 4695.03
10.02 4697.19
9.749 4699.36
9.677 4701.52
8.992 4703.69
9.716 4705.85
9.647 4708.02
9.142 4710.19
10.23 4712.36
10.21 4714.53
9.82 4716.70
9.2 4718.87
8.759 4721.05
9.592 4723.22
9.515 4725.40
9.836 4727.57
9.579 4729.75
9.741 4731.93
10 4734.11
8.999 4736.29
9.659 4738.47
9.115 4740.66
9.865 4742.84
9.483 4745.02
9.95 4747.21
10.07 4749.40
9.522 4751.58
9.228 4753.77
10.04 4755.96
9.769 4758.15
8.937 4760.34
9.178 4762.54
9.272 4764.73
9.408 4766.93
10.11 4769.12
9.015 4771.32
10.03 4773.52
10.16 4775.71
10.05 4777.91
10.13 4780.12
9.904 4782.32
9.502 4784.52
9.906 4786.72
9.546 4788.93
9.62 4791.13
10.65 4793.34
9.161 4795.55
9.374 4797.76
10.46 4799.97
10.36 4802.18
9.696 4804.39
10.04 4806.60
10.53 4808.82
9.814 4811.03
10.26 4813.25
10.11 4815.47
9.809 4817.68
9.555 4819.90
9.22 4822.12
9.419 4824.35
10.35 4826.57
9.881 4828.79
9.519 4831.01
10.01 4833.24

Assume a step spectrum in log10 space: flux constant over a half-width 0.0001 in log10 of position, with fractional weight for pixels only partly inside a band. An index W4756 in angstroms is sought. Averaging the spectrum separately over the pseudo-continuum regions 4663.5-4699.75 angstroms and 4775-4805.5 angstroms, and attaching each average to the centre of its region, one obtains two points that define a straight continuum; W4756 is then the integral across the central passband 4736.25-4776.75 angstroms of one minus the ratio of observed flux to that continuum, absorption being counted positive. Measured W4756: 0.9 angstroms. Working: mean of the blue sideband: 9.62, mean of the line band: 9.58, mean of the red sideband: 9.89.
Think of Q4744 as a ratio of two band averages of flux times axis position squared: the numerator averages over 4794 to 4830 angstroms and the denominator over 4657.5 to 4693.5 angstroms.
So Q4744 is 1.09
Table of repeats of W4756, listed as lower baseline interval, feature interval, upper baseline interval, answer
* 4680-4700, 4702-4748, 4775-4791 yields 0.7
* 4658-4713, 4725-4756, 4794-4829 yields 0.3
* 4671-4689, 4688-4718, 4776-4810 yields 0.0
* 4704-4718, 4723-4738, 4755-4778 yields 0.1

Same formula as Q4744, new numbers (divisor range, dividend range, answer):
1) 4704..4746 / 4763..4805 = 1.05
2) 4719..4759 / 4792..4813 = 1.07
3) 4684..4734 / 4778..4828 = 1.07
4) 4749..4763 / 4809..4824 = 1.06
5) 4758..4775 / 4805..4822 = 1.07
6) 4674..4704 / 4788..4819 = 1.08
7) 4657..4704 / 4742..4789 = 1.04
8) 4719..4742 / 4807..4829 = 1.08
